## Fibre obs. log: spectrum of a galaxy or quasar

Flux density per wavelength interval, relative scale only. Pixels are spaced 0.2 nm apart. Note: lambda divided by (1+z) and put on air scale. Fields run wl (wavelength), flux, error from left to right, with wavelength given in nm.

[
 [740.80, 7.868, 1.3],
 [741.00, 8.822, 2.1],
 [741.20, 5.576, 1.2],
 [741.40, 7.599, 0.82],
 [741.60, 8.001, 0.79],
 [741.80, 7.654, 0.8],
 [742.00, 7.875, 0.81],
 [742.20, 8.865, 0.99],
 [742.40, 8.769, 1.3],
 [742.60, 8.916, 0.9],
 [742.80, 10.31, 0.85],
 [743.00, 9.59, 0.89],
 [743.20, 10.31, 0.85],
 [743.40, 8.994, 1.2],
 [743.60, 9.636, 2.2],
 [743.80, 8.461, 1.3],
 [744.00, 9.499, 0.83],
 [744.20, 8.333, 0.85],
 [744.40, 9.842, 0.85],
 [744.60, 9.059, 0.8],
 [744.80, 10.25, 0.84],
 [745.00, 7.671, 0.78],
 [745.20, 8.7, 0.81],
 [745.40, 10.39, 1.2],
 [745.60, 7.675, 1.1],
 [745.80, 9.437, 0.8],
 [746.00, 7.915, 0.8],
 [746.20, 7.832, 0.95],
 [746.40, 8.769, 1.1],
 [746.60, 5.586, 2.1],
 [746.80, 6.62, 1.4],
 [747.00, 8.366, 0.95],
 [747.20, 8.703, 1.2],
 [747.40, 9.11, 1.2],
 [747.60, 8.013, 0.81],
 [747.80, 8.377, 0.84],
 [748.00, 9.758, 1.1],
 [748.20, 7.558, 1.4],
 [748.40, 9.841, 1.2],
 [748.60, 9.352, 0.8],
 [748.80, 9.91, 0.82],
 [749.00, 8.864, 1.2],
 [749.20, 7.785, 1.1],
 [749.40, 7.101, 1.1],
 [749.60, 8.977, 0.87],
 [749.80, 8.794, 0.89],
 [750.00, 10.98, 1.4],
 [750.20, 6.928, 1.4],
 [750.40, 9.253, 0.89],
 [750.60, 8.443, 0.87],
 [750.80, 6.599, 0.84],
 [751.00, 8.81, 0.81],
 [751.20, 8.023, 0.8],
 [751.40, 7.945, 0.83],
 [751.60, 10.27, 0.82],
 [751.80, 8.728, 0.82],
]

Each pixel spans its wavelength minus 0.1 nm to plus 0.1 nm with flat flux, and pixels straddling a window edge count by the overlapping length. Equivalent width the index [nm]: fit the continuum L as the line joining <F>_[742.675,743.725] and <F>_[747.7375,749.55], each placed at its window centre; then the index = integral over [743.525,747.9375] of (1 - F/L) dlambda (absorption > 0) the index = 0.34 nm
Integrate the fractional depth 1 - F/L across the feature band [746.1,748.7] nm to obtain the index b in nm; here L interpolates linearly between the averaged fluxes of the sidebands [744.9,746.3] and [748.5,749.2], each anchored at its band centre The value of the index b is 0.17 nm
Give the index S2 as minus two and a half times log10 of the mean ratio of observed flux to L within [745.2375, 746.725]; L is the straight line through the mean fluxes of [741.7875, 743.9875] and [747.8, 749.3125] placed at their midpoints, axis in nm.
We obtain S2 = 0.10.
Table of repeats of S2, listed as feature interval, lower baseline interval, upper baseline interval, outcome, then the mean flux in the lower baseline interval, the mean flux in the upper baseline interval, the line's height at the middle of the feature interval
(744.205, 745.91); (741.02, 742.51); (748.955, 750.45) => -0.12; 7.83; 8.55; 8.13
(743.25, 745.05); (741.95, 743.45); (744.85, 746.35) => -0.03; 9.25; 8.58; 8.92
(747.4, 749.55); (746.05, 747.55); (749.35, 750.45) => -0.05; 7.86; 8.72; 8.32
